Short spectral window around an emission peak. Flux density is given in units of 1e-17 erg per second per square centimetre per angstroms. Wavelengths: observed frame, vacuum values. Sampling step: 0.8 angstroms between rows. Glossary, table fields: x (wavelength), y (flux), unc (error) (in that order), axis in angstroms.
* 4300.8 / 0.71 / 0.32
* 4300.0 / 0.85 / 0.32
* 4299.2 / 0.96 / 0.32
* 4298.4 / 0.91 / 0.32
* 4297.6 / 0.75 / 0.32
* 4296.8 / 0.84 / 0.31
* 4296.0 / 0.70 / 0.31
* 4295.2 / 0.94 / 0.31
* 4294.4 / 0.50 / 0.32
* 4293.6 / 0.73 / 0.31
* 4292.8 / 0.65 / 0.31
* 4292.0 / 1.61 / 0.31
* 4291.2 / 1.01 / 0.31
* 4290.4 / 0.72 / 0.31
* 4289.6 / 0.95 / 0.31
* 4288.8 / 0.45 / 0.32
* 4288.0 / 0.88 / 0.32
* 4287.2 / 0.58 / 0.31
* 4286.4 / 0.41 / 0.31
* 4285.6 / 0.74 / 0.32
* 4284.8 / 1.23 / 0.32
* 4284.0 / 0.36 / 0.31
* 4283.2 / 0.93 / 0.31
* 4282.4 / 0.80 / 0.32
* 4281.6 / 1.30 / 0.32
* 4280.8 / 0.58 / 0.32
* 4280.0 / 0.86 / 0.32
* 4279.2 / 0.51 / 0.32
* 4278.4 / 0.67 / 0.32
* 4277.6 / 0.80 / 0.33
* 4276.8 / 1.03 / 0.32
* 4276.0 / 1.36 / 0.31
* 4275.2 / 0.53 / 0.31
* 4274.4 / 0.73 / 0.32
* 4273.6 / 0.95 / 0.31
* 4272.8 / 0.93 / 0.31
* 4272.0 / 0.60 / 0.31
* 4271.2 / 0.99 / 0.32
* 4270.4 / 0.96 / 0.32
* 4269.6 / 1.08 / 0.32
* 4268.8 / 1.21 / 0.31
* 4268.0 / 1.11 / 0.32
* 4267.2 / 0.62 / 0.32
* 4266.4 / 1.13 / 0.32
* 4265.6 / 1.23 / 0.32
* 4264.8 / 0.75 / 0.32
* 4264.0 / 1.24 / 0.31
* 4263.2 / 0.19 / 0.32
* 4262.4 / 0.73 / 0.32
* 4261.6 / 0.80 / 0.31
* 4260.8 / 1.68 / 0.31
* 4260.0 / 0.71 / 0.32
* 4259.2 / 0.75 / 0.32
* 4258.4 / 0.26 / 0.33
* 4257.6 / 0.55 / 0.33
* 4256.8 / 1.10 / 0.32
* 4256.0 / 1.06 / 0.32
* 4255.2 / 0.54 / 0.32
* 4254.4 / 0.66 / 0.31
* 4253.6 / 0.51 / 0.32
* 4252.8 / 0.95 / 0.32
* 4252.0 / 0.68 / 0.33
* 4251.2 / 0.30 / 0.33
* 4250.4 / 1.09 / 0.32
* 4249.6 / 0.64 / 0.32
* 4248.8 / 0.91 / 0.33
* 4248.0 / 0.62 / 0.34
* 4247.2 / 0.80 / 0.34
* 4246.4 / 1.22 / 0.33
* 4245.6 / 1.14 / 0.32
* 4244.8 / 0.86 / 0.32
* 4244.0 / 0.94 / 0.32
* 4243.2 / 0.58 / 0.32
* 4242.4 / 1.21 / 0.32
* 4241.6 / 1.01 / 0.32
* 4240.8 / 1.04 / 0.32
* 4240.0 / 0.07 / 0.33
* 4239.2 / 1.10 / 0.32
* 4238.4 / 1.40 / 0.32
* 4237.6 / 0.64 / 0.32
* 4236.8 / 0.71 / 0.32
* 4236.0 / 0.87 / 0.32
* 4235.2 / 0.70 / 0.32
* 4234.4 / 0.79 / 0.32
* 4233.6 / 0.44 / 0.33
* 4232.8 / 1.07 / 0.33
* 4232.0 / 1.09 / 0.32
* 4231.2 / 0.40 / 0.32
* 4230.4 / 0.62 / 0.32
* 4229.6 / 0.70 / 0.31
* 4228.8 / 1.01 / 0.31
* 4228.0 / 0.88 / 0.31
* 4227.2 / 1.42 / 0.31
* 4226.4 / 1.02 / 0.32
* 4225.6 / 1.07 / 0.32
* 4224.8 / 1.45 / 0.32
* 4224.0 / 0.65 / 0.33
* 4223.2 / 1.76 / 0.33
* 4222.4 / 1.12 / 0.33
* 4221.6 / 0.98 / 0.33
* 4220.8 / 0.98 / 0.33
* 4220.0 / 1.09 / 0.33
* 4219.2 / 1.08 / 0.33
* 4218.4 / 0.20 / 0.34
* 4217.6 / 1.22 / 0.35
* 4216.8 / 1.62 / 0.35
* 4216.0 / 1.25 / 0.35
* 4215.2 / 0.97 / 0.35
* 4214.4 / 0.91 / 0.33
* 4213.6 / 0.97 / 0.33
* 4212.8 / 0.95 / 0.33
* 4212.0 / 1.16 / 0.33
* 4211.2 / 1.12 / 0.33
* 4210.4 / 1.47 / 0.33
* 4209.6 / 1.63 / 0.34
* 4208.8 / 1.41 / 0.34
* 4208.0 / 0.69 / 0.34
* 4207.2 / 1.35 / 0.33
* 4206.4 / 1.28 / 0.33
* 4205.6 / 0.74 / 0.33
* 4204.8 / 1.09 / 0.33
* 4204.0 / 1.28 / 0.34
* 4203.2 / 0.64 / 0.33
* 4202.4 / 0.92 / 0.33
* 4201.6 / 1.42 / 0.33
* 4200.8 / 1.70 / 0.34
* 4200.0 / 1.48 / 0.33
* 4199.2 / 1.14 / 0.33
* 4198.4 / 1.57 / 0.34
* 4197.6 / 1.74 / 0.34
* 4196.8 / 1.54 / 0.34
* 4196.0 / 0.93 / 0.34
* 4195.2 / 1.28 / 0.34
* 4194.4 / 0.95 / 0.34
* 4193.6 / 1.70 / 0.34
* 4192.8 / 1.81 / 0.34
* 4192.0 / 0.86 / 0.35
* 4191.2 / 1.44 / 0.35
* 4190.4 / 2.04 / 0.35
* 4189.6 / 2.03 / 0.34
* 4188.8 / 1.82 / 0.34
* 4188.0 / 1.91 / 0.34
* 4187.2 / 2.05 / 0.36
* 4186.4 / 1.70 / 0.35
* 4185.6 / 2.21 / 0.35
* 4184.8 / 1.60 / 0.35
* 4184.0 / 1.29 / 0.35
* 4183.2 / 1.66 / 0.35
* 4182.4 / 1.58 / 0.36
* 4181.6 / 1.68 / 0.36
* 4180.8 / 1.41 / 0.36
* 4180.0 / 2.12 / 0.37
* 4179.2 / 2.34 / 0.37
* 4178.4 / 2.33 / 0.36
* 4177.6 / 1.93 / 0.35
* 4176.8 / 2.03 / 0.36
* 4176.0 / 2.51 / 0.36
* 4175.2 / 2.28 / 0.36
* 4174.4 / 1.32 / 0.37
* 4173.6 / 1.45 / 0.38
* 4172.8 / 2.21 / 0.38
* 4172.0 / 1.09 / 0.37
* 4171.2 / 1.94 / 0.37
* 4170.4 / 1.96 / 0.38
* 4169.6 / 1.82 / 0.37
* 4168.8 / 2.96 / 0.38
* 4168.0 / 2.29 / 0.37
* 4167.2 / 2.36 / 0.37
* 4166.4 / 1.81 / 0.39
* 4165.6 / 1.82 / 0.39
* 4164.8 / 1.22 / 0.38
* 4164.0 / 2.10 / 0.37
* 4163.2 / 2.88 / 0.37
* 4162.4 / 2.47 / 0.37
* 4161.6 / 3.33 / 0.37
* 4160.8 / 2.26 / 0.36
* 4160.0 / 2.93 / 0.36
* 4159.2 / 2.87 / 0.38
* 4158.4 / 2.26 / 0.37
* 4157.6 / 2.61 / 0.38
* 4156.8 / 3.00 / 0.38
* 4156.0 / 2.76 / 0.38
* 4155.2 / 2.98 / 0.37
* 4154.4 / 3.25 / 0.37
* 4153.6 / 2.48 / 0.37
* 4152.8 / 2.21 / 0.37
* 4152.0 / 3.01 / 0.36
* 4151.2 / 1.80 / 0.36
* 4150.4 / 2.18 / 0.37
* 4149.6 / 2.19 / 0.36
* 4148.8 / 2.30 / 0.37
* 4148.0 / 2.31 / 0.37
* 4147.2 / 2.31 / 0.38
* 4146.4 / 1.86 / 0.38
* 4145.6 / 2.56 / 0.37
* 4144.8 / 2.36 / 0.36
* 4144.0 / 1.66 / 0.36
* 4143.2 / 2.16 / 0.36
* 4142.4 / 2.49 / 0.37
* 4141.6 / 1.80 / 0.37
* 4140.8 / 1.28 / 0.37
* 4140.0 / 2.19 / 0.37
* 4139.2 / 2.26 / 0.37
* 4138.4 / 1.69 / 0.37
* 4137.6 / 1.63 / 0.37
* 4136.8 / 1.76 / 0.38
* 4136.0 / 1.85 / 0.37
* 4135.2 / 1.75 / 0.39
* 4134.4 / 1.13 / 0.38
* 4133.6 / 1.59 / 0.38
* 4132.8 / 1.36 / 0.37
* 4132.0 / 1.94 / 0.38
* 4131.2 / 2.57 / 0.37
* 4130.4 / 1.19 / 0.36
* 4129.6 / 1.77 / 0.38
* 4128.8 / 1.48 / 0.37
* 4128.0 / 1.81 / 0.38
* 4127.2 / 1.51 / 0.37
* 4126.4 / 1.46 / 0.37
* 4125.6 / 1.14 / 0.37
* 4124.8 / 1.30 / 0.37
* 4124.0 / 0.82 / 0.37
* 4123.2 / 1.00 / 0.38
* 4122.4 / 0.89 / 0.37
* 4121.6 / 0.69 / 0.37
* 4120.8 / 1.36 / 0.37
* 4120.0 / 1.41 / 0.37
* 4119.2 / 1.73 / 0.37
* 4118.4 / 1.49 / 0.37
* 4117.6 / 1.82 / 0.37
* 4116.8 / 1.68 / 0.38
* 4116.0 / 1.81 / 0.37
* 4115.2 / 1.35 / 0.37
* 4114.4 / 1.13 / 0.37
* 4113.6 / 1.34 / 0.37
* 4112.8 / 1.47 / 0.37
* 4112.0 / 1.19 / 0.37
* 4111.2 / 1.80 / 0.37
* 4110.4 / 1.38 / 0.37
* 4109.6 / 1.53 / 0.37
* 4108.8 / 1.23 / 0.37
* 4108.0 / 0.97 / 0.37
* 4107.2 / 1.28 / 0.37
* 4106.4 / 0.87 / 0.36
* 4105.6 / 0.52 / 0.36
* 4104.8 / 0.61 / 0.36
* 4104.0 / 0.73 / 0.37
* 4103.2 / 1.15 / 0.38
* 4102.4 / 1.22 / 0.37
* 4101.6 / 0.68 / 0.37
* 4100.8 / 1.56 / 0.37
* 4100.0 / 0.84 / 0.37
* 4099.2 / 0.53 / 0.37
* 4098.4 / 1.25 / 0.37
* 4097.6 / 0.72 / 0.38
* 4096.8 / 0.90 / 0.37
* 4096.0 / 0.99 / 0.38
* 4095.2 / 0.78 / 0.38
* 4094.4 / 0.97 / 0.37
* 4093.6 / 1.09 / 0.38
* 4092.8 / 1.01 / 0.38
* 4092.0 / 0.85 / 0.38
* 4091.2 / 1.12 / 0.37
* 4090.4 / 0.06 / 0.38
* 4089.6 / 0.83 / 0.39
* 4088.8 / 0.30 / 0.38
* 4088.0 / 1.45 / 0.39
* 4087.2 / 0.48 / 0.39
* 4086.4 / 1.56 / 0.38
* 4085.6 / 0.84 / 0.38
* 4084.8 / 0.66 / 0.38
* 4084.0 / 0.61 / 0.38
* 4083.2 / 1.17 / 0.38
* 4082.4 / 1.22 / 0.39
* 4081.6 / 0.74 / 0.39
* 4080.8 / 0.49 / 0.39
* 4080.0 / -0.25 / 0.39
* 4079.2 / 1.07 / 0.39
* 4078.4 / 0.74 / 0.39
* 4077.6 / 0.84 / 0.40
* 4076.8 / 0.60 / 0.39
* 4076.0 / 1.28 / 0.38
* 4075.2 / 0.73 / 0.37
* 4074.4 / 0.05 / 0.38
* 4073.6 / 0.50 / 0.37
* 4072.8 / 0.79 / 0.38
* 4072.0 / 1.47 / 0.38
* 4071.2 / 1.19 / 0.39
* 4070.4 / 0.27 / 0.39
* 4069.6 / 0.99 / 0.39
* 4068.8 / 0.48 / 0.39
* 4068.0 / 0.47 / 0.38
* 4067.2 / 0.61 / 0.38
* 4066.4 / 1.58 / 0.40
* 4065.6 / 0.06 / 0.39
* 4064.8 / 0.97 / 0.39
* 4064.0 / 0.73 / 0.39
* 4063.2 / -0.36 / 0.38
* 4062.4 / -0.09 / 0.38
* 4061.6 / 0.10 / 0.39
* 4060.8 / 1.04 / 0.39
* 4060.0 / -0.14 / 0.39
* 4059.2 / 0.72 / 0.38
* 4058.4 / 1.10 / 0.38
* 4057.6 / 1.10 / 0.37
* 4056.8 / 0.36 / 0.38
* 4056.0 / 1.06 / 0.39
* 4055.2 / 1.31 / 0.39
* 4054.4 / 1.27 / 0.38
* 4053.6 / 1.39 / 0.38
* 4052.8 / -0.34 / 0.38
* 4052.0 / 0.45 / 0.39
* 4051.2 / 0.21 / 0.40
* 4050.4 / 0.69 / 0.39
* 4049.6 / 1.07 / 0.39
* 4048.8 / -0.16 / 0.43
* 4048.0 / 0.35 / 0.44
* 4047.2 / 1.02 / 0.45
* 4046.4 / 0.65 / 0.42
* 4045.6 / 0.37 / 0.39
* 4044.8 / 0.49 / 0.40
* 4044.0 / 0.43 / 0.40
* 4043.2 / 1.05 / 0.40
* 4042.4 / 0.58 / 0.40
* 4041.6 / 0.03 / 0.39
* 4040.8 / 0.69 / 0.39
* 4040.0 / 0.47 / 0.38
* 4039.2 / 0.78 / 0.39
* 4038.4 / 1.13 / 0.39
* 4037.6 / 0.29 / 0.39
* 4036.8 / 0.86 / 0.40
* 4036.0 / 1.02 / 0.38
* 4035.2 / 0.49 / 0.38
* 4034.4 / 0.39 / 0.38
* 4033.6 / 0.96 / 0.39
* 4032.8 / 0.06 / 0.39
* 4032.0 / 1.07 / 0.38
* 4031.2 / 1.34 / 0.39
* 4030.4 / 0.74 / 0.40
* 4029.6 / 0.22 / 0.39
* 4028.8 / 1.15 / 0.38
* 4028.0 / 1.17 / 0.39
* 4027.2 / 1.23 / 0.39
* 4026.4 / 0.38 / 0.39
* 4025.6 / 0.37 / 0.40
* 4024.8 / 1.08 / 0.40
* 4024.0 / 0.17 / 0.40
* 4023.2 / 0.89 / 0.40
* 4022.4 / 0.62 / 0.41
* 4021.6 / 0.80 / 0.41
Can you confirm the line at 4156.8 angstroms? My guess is C IV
